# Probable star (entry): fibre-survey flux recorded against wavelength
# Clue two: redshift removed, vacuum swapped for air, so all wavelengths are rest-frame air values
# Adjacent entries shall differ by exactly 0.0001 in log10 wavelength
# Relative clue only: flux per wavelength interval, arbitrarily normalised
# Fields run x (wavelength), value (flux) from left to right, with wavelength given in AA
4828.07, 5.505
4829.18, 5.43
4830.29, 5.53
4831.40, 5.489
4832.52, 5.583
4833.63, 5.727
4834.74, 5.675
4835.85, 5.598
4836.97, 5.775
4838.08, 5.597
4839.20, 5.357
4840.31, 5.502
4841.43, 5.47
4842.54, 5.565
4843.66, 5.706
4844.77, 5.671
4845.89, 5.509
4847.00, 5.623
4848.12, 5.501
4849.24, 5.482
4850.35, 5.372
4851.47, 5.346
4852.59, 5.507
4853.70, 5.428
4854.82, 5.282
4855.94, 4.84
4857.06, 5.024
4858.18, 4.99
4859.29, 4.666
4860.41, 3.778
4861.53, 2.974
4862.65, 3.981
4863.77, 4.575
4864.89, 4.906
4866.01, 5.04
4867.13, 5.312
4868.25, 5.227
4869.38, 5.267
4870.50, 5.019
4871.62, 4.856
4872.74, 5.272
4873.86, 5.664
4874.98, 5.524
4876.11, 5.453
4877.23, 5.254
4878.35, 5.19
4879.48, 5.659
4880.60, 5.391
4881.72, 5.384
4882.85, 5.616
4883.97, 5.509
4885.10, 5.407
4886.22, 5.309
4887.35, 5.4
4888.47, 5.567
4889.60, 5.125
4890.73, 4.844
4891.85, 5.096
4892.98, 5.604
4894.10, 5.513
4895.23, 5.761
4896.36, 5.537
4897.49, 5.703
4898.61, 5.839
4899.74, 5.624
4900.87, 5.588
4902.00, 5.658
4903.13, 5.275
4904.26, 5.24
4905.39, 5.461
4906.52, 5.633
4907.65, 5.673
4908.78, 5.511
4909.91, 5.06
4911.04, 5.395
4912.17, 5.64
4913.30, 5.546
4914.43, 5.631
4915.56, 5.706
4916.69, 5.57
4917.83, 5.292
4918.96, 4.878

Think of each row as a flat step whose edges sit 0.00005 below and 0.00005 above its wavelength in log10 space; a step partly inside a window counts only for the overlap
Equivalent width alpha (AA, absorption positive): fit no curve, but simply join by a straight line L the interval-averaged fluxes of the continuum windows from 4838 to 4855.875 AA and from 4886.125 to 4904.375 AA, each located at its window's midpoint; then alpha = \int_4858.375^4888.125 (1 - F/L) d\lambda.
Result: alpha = 2.17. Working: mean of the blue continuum 5.47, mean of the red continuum 5.46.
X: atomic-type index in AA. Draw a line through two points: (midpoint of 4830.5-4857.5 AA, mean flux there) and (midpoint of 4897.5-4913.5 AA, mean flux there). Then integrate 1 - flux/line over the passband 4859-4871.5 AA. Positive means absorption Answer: 2.0 AA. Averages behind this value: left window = 5.49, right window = 5.52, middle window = 4.62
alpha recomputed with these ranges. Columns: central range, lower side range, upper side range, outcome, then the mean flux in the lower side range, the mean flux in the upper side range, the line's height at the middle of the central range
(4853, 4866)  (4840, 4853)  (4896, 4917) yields 2.1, 5.52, 5.54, 5.52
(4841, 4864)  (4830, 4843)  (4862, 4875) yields 1.0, 5.57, 5.02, 5.3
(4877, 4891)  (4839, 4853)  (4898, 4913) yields 0.4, 5.51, 5.51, 5.51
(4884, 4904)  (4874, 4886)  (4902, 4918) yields 0.0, 5.44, 5.48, 5.46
